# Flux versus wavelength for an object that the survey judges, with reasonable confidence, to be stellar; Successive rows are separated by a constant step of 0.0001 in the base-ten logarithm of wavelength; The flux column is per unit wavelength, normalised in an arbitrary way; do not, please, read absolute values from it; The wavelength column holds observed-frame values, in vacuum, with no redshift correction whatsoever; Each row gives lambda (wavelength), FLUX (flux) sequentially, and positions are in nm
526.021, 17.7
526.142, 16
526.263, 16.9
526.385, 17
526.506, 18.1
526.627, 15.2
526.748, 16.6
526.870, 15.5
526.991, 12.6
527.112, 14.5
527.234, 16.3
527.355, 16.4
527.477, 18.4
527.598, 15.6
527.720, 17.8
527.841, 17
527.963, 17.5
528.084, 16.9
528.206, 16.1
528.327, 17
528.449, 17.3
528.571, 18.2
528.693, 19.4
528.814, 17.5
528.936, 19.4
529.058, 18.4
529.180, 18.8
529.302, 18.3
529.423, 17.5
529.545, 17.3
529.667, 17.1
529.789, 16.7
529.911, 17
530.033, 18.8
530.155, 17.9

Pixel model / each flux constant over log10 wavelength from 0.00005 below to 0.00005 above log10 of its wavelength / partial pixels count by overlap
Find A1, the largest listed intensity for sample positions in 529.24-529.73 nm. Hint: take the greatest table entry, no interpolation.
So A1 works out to 18.3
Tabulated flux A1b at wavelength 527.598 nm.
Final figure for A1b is 15.6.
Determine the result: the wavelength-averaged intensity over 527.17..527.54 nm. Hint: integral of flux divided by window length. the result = 17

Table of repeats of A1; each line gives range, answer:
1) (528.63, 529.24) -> 19.4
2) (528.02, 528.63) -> 18.2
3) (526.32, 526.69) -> 18.1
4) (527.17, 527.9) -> 18.4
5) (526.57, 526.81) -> 16.6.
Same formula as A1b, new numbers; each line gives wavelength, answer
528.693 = 19.4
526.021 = 17.7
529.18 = 18.8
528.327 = 17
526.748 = 16.6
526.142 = 16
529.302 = 18.3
